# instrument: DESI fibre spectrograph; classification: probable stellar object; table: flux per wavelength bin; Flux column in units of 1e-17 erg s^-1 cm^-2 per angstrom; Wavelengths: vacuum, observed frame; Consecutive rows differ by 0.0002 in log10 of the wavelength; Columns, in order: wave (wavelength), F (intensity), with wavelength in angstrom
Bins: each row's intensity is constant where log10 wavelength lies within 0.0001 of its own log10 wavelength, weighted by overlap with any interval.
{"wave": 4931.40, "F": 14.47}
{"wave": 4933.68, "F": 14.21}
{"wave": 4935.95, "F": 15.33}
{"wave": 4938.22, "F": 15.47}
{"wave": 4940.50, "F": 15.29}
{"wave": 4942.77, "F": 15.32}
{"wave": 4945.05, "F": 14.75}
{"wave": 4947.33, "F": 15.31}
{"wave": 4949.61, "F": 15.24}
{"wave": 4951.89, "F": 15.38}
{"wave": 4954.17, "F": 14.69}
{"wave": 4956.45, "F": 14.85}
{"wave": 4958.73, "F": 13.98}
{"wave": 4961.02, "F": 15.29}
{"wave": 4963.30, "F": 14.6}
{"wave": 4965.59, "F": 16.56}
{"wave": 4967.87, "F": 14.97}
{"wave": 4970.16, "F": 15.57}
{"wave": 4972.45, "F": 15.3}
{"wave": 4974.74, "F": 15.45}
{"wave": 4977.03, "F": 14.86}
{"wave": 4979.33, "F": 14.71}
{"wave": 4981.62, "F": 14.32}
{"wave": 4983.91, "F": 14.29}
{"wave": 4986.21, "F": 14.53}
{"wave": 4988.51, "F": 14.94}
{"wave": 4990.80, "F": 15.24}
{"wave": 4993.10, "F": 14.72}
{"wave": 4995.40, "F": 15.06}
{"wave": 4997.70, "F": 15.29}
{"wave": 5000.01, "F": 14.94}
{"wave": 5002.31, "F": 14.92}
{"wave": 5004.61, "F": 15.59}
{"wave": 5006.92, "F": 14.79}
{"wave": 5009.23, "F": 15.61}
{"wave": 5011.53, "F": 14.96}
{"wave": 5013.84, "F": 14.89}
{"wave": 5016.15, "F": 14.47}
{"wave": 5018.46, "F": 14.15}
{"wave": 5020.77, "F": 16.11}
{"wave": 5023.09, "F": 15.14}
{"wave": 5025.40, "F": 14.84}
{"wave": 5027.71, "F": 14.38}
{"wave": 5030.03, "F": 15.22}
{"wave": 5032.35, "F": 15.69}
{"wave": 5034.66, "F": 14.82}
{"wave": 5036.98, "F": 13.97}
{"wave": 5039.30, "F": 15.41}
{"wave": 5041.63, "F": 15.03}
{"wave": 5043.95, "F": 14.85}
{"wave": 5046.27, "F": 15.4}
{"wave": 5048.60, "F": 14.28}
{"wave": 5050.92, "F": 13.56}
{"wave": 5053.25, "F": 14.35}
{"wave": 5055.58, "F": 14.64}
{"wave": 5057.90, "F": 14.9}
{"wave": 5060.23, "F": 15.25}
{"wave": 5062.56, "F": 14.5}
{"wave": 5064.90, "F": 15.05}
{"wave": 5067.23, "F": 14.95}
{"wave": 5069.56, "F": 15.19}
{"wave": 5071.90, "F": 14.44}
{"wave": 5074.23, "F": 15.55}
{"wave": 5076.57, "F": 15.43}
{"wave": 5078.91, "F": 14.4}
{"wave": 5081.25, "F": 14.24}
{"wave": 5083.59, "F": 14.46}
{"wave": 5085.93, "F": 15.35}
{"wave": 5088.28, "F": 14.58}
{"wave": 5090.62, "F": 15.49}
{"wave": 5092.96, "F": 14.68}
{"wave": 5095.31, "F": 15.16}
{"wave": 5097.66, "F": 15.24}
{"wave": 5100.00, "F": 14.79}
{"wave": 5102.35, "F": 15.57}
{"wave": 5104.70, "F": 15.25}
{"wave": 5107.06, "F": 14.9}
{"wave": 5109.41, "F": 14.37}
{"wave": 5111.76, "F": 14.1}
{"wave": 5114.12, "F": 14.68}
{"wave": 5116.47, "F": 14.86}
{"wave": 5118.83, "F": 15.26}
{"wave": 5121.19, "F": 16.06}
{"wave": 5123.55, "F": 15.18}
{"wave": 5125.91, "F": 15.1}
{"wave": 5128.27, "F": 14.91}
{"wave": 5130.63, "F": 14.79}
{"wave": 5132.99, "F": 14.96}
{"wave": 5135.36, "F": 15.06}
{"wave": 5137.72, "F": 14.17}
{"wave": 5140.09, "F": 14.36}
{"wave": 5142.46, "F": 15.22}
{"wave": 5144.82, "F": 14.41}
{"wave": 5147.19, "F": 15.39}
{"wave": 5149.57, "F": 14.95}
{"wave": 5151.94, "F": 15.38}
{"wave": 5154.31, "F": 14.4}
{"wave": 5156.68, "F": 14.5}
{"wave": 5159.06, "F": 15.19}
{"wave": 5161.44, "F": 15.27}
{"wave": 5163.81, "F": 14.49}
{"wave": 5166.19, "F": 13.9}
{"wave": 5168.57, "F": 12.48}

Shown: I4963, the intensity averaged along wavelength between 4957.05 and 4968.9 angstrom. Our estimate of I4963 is 15.1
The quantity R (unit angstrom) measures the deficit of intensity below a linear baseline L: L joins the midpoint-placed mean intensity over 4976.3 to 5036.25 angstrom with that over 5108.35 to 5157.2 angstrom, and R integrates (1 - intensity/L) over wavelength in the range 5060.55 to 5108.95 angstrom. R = -0.2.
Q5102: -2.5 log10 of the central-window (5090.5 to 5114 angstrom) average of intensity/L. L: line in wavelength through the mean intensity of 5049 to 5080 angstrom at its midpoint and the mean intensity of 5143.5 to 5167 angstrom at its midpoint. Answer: -0.01 mag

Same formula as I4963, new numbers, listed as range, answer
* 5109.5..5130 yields 15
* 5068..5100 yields 14.9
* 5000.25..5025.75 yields 15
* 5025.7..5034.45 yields 15.1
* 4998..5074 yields 14.9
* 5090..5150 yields 15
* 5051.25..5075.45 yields 14.8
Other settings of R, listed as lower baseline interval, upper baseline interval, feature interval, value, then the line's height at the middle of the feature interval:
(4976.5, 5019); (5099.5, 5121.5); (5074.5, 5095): 0.1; 14.9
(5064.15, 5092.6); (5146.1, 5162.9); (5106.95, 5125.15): 0.0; 15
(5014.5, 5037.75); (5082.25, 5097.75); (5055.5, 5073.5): 0.1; 14.9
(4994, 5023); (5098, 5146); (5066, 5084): 0.1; 15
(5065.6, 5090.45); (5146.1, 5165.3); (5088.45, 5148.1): -0.2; 14.9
